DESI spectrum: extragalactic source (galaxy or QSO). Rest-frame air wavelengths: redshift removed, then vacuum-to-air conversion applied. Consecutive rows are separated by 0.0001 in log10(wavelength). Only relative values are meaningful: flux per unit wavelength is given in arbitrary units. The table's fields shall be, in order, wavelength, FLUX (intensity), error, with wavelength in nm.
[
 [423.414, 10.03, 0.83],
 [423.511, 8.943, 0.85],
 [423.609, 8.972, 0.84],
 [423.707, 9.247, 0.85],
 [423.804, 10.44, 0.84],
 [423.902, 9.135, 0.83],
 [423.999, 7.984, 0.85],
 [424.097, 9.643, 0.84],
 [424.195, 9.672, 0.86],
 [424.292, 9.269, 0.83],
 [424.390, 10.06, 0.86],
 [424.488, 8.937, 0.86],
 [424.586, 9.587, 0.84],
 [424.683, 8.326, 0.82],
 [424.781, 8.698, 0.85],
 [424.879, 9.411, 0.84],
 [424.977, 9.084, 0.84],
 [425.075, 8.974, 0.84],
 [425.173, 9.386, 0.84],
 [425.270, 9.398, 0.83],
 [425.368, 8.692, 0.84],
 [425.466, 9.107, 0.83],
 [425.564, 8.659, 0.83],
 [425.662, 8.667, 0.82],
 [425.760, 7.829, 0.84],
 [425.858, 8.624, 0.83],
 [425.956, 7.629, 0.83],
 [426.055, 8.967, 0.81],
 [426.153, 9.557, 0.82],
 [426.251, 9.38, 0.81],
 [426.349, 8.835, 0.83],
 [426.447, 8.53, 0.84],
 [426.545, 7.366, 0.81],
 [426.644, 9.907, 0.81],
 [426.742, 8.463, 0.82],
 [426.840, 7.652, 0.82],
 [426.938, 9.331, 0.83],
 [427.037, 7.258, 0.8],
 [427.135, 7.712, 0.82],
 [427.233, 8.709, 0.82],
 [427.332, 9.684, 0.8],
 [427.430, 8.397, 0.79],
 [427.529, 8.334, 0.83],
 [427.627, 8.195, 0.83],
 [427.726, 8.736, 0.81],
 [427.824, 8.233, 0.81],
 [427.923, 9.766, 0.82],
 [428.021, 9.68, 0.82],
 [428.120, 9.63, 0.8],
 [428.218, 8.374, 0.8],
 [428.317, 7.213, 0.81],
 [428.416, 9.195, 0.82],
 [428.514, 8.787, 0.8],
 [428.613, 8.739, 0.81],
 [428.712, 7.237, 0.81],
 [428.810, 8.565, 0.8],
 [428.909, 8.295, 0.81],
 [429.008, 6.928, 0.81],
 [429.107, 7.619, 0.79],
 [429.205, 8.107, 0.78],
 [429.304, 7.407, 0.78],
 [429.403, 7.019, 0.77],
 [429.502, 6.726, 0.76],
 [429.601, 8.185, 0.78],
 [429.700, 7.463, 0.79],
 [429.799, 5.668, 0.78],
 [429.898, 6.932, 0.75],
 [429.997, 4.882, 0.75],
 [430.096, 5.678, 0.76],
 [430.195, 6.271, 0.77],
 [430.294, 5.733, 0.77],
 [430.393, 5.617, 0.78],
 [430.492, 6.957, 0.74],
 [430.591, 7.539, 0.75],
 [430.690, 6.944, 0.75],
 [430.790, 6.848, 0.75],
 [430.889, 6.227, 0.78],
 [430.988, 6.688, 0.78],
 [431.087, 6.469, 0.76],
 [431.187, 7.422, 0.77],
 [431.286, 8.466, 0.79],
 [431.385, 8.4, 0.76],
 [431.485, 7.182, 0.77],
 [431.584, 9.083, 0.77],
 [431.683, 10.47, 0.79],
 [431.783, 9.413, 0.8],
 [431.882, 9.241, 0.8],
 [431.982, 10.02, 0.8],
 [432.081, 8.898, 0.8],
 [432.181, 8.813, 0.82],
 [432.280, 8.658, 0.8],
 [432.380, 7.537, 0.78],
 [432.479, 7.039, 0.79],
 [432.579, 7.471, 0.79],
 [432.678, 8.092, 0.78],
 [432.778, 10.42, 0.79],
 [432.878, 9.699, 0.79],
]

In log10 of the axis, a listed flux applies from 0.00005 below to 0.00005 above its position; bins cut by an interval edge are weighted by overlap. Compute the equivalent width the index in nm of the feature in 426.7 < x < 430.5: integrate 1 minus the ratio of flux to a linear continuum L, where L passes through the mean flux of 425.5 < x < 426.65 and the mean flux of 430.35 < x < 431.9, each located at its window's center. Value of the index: 0.174 nm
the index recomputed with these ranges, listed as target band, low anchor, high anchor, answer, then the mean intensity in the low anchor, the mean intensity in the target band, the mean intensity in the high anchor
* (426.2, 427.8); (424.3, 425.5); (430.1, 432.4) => 0.03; 9.14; 8.53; 7.74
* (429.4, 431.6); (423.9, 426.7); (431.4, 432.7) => 0.46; 8.94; 6.85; 8.62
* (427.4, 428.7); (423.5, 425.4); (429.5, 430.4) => -0.24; 9.2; 8.67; 6.33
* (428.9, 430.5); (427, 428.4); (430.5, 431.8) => 0.27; 8.59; 6.75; 7.71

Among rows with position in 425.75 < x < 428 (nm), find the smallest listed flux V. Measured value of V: 7.258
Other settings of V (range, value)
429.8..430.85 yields 4.882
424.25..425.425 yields 8.326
